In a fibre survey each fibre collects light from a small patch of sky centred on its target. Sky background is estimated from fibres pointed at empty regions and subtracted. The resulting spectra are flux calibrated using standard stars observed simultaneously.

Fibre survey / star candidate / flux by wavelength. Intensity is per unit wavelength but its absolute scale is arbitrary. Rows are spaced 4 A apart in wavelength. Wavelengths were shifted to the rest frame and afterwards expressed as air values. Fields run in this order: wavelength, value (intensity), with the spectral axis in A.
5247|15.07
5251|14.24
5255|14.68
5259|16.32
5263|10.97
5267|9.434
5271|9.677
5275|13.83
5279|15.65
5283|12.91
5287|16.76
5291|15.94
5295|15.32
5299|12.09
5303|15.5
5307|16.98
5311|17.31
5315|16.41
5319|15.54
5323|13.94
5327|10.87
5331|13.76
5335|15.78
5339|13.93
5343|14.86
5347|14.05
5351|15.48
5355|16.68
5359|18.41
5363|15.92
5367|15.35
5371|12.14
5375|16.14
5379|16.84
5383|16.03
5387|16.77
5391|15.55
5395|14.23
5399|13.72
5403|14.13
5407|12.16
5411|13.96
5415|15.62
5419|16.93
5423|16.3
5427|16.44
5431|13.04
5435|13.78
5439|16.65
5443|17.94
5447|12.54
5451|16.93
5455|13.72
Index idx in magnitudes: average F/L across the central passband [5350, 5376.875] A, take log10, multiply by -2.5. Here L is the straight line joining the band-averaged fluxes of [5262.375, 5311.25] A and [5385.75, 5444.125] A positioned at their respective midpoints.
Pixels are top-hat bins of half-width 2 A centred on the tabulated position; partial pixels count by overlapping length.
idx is -0.08 mag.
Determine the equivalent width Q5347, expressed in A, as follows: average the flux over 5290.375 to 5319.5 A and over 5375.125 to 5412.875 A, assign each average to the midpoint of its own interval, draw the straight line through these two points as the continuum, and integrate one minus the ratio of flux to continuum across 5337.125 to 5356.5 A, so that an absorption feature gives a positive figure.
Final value 0.4 A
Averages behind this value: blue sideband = 15.6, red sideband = 14.9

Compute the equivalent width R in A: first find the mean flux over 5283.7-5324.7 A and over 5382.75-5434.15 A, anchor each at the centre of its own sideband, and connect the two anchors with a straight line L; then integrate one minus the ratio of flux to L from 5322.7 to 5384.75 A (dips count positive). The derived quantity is 0.8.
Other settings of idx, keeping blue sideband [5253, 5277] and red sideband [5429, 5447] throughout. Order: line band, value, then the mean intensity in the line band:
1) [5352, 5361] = -0.24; 17.3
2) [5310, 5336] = -0.10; 14.7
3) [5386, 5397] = -0.08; 15.4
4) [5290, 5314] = -0.19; 15.5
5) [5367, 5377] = -0.02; 14.4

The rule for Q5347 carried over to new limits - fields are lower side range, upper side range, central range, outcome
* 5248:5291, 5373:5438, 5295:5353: -2.30 A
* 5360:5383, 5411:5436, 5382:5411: 1.58 A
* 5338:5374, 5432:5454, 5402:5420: 1.03 A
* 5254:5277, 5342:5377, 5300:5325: -3.37 A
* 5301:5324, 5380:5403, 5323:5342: 2.57 A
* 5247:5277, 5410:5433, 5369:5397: -1.05 A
